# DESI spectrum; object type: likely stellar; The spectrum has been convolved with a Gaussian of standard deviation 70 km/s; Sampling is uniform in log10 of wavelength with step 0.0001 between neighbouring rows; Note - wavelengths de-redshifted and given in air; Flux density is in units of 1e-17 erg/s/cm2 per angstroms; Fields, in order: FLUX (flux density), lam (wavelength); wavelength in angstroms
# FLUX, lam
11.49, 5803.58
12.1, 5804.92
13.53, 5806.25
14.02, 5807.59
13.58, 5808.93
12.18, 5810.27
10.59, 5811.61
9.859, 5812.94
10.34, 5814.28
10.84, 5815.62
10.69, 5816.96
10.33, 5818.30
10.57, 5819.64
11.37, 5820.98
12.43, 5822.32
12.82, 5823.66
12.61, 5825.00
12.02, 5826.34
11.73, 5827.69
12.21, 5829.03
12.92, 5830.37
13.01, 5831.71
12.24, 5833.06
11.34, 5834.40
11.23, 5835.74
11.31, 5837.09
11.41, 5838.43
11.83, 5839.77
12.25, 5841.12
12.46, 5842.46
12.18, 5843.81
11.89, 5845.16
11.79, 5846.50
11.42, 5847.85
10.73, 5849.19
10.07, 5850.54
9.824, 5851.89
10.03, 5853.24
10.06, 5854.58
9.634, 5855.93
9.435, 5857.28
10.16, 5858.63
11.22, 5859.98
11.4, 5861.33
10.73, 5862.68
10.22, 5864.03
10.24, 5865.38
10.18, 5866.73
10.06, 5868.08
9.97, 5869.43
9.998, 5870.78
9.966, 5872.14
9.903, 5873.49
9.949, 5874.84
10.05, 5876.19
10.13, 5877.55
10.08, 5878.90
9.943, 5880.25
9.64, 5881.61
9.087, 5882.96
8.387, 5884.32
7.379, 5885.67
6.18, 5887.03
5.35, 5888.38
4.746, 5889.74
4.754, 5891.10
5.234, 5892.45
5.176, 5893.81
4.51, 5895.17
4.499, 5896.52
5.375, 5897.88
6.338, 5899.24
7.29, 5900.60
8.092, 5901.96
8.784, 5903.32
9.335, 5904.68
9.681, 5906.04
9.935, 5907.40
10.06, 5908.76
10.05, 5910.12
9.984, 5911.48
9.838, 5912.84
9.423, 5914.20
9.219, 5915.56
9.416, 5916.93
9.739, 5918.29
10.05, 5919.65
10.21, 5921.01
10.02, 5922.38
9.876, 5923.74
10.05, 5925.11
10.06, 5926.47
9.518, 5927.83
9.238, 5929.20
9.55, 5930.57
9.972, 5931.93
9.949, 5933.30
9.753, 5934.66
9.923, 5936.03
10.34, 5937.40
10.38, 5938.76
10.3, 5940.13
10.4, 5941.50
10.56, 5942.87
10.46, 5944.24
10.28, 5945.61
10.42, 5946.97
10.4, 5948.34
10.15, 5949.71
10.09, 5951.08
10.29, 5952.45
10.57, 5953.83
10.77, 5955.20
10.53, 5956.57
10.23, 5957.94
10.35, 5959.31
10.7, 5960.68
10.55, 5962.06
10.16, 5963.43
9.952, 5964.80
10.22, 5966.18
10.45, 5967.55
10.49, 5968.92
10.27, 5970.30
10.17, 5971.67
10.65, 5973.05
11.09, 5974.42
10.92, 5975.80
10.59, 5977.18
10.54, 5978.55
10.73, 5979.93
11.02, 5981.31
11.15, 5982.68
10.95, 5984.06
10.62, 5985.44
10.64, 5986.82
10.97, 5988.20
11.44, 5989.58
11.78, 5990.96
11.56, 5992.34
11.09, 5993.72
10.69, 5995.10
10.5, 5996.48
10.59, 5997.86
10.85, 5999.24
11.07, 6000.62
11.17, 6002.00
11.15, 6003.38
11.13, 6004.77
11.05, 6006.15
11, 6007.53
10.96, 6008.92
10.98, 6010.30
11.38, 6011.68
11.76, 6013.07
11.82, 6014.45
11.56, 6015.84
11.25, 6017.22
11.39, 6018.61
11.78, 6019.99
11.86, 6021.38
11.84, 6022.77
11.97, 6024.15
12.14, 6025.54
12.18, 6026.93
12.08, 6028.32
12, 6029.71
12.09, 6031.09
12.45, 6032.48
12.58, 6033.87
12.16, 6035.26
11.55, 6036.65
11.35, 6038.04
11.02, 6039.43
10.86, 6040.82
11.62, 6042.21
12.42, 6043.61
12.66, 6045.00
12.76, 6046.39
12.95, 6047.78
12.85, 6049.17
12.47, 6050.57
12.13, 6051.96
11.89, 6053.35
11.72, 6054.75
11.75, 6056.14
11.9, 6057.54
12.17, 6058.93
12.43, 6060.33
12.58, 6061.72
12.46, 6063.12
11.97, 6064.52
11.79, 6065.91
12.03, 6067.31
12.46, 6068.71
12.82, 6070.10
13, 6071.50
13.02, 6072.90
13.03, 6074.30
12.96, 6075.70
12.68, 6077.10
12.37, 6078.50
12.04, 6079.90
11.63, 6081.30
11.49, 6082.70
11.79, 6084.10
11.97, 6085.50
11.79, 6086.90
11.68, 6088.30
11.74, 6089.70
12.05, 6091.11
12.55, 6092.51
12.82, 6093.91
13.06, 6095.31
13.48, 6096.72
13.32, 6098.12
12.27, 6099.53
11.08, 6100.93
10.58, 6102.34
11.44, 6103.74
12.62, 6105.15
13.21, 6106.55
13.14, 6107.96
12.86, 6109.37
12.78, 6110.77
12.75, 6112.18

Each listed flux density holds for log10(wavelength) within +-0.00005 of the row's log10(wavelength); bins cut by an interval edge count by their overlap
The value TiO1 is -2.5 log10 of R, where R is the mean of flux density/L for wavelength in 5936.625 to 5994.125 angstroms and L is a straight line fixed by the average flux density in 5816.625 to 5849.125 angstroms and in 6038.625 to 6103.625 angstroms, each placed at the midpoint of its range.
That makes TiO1 0.14 mag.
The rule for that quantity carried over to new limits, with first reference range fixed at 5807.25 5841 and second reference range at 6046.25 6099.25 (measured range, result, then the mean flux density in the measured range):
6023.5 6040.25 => 0.026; 12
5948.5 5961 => 0.160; 10.4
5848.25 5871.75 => 0.155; 10.2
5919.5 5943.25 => 0.198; 10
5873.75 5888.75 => 0.319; 8.85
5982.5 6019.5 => 0.097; 11.1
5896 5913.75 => 0.374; 8.45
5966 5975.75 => 0.151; 10.5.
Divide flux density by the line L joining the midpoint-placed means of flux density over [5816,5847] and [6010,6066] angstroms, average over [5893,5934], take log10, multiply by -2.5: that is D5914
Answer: 0.32 mag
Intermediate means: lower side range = 11.8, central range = 8.83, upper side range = 12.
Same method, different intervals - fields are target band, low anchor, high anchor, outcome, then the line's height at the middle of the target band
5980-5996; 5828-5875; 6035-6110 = 0.07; 11.7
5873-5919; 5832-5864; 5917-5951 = 0.27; 10.5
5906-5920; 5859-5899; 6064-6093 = -0.08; 9.06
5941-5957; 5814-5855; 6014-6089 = 0.14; 11.8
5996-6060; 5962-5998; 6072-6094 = -0.03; 11.4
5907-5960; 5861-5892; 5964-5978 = -0.02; 9.89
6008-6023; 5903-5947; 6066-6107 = -0.02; 11.2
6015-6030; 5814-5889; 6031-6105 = 0.00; 11.9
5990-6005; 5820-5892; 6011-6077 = 0.06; 11.7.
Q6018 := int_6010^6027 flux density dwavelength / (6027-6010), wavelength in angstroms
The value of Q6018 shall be 11.7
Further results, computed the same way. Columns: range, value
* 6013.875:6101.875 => 12.1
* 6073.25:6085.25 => 12.3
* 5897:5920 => 8.92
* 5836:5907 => 9.25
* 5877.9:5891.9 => 7.6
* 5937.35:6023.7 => 10.8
